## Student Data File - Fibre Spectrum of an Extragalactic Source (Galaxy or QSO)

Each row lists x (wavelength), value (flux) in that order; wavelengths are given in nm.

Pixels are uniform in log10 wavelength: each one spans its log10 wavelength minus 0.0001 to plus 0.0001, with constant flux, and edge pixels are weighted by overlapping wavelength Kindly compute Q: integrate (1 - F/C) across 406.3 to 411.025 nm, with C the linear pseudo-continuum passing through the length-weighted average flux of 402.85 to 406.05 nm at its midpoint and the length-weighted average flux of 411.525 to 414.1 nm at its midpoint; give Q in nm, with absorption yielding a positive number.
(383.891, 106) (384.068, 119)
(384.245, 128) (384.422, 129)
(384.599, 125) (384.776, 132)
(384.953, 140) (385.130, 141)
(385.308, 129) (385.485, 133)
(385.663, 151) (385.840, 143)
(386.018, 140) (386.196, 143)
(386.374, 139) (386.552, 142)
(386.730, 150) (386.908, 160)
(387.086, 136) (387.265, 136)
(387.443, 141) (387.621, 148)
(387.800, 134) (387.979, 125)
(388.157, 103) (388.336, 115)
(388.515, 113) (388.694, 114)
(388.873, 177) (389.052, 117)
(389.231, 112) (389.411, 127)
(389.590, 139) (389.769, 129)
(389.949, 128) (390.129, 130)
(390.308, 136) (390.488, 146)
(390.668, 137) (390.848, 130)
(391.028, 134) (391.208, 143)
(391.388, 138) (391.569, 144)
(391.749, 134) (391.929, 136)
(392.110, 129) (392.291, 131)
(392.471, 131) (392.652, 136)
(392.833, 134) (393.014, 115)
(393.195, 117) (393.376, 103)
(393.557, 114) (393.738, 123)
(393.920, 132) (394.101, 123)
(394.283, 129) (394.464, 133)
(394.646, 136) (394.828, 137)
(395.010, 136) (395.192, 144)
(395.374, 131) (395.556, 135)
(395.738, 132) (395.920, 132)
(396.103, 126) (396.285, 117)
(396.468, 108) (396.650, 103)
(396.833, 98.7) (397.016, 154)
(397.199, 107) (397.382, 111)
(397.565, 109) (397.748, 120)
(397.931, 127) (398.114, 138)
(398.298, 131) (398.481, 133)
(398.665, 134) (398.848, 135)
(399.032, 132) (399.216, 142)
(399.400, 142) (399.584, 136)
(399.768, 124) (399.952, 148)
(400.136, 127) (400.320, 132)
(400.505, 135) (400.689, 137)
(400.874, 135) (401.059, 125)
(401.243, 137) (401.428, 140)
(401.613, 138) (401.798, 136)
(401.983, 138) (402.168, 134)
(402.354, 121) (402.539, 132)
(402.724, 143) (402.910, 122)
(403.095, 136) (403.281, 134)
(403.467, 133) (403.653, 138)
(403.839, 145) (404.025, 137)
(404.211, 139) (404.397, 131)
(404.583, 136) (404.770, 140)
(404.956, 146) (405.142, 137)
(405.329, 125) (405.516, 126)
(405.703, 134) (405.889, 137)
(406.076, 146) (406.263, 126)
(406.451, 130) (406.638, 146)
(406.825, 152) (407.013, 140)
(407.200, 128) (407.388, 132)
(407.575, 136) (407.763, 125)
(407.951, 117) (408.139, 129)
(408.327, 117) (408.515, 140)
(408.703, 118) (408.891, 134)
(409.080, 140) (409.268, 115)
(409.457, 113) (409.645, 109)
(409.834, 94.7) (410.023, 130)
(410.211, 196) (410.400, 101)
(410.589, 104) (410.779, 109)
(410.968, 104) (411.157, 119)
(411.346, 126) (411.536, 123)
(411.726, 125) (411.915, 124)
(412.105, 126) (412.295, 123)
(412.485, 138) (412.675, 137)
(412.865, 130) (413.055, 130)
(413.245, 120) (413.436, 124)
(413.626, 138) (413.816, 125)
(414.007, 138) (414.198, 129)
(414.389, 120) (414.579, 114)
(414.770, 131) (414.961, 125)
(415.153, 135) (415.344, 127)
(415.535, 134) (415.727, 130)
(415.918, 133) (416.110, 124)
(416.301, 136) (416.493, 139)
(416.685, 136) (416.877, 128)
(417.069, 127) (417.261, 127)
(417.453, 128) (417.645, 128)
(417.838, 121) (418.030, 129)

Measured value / 0.20 nm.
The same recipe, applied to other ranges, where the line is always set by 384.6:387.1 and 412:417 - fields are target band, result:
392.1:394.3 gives 0.223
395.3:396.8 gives 0.164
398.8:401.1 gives 0.010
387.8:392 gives 0.258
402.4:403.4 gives 0.010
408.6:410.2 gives 0.101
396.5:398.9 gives 0.241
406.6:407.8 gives -0.042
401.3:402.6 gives 0.003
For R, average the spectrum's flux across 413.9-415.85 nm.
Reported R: 128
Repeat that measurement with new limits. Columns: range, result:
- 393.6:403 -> 130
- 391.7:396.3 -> 129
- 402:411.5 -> 130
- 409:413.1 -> 123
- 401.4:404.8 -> 135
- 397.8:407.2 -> 135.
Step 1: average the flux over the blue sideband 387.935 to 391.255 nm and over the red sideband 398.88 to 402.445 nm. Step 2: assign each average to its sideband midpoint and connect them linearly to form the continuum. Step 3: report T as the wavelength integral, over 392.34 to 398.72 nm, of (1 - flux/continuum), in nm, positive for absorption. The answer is 0.32 nm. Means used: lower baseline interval 129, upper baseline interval 135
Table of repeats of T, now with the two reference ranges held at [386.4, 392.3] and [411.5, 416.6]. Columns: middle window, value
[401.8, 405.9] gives -0.12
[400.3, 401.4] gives -0.02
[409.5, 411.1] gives 0.14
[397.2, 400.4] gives 0.05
